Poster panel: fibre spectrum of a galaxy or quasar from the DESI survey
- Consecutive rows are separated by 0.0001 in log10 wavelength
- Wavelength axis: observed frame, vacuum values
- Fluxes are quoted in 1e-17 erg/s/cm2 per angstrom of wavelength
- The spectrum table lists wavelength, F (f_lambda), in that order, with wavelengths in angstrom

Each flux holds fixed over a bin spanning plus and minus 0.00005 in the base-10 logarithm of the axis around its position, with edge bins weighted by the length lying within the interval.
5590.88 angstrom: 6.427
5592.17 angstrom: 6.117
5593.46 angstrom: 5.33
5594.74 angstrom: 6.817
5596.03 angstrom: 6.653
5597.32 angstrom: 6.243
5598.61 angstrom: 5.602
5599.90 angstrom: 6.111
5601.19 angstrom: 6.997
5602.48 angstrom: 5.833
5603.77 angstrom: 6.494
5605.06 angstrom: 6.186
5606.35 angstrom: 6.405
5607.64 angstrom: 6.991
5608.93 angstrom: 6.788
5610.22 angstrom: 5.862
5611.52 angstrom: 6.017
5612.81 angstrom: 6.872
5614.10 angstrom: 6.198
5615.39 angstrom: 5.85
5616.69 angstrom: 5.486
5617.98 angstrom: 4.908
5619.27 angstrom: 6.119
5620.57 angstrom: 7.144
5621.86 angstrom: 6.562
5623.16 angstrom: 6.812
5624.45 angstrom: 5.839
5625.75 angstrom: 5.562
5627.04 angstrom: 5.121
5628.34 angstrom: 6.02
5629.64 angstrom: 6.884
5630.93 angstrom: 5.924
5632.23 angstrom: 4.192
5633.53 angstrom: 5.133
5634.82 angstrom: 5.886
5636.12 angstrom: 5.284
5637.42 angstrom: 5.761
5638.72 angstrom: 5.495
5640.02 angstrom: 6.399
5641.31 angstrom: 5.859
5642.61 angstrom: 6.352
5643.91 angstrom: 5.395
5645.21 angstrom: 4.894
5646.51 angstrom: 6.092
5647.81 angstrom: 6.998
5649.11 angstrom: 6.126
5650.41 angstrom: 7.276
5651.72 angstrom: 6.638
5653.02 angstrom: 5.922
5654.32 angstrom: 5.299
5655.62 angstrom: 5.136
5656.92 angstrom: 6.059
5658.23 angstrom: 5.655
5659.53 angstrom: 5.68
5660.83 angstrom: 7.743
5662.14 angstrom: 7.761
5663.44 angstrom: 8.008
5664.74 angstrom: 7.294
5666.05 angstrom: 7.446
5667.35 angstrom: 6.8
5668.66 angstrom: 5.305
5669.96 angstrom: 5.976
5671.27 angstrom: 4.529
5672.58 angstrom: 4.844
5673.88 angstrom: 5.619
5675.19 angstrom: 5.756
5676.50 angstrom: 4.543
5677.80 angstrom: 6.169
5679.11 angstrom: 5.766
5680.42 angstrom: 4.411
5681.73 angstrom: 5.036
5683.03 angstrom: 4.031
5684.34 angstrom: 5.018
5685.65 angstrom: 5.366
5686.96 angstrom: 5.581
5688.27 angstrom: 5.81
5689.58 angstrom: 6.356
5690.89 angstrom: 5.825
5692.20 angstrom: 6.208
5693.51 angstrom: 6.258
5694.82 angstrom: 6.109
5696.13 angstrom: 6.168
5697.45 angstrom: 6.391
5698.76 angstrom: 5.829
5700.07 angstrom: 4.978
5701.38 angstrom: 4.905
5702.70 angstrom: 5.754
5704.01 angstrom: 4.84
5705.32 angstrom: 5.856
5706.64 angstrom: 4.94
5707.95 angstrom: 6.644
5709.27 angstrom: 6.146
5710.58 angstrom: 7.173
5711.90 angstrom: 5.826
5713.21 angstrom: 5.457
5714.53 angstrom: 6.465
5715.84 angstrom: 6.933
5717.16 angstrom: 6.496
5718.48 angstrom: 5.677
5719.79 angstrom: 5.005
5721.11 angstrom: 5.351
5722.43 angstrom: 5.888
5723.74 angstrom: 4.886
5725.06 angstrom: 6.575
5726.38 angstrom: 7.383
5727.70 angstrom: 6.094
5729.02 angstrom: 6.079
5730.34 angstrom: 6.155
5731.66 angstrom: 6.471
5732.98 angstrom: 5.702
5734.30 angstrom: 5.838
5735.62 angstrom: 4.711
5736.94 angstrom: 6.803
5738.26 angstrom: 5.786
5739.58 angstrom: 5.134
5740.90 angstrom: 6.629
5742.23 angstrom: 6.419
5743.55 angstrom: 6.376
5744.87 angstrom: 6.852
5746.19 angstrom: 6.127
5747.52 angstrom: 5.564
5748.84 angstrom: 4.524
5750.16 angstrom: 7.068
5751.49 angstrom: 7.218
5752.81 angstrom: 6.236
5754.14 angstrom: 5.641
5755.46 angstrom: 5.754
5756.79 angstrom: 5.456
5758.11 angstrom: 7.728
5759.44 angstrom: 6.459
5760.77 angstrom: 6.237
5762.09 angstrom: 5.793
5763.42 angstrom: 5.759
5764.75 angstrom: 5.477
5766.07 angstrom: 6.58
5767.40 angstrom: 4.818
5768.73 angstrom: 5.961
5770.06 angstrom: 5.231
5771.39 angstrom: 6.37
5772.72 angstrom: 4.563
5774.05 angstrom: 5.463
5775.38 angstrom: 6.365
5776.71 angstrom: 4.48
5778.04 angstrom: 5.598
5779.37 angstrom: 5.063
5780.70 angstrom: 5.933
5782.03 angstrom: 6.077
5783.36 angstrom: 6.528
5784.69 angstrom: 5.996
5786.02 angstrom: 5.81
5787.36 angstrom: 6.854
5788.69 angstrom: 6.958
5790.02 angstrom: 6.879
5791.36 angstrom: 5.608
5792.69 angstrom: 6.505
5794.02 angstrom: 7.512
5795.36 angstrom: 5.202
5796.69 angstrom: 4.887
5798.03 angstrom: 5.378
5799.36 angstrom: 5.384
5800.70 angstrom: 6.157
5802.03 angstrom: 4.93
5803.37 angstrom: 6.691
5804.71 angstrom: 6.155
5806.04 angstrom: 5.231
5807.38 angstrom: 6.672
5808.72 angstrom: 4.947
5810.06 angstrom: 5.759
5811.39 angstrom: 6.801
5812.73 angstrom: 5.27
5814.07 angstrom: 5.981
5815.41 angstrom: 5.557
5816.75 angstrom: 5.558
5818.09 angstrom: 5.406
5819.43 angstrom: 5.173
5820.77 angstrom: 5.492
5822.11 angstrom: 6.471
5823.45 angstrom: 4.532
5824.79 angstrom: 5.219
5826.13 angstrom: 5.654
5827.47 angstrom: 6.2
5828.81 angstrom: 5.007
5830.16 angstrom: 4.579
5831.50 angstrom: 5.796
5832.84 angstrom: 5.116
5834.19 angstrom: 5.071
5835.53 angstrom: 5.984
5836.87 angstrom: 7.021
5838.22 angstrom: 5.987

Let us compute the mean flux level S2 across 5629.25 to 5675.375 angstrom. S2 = 6.04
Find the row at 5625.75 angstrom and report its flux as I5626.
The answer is 5.562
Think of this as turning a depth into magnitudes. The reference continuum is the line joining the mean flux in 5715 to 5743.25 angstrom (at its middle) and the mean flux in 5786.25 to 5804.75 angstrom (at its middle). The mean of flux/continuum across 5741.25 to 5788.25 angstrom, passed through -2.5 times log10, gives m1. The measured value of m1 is 0.01 mag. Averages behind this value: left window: 6.01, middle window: 5.96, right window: 6.07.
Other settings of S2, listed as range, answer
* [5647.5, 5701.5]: 5.92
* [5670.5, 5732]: 5.73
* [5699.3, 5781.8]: 5.9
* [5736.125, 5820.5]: 5.92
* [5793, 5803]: 5.7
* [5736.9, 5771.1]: 6.05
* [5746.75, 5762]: 6.16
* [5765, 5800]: 5.84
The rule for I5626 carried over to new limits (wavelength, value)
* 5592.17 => 6.117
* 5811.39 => 6.801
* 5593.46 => 5.33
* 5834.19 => 5.071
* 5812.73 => 5.27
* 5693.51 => 6.258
